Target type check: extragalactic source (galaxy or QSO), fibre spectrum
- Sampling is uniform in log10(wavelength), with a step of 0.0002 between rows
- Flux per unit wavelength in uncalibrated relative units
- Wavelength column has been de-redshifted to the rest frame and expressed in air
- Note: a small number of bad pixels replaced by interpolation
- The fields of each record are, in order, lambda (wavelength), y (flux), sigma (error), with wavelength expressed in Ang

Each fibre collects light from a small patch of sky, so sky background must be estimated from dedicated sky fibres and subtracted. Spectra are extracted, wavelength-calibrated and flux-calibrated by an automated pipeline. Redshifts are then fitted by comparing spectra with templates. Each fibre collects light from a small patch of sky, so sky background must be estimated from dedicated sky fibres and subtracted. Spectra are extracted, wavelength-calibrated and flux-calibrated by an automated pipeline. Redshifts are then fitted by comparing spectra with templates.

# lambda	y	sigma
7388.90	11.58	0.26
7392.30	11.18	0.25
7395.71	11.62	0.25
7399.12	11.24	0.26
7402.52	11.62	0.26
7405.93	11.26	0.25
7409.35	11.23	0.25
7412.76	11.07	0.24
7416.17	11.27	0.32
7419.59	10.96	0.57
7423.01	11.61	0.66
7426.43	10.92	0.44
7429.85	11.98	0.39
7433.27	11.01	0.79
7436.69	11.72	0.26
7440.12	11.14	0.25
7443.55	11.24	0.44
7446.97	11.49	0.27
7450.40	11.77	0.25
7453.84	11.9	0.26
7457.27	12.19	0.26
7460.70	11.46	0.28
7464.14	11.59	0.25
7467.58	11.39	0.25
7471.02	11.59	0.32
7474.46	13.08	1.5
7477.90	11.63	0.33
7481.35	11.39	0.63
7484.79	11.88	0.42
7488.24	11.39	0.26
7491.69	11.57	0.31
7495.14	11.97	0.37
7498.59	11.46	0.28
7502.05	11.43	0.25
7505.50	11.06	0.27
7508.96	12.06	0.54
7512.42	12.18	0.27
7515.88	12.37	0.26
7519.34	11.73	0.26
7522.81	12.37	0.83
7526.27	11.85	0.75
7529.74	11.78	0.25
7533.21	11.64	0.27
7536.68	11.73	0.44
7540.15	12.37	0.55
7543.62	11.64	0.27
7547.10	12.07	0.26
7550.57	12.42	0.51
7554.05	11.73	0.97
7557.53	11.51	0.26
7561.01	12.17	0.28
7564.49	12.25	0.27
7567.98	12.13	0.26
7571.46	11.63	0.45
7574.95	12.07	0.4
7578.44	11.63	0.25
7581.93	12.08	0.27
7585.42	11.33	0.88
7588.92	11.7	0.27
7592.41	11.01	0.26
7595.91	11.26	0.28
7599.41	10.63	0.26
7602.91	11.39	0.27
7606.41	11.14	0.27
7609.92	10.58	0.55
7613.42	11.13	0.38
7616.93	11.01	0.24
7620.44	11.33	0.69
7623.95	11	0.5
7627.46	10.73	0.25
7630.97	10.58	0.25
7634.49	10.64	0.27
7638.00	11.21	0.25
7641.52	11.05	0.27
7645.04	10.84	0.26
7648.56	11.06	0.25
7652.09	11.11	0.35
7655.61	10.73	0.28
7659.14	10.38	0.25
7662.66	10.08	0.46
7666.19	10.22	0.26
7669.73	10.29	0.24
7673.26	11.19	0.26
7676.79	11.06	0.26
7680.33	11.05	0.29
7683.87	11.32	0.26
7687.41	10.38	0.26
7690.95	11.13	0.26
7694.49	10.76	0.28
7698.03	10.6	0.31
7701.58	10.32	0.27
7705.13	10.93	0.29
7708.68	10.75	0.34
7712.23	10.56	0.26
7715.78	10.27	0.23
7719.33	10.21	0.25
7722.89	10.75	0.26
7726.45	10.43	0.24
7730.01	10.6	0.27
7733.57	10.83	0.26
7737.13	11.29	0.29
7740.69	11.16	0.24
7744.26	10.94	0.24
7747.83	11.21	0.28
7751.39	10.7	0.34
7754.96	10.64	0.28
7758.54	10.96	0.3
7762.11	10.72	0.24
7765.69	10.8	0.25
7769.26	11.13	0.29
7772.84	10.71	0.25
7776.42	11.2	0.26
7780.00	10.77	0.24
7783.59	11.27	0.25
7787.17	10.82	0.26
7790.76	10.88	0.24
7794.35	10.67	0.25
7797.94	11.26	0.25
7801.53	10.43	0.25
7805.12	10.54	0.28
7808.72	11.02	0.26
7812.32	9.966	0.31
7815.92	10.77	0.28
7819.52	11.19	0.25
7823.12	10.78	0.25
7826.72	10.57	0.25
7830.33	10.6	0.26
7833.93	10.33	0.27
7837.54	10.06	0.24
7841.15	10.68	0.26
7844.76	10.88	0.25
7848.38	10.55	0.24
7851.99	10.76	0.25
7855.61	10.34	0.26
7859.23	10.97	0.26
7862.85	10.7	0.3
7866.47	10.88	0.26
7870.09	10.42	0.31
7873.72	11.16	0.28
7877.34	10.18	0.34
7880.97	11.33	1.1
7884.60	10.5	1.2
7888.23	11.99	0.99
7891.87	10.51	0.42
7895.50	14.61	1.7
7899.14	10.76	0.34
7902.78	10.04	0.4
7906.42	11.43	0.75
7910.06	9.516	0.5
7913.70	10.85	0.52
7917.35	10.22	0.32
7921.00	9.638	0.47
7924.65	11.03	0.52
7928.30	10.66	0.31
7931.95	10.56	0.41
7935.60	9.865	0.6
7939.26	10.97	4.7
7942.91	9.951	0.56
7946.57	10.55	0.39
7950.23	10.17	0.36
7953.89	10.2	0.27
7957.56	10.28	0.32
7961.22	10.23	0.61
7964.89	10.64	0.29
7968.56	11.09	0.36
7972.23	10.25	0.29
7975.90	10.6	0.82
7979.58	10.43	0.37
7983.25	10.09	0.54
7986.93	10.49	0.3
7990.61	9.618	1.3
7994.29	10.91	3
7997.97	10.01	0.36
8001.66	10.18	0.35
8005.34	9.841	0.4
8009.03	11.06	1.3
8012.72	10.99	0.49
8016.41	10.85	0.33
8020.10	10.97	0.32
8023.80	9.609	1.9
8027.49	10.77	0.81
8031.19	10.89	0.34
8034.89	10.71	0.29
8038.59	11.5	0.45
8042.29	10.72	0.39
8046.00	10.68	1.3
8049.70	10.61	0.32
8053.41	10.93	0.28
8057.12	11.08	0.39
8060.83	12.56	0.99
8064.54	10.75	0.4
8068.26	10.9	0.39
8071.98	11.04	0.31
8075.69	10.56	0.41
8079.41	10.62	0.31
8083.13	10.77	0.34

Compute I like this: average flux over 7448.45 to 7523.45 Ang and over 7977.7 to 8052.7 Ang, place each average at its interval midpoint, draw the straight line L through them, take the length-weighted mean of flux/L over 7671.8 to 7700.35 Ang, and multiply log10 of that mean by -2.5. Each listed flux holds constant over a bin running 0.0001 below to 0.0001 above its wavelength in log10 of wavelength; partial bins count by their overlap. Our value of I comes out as 0.04 mag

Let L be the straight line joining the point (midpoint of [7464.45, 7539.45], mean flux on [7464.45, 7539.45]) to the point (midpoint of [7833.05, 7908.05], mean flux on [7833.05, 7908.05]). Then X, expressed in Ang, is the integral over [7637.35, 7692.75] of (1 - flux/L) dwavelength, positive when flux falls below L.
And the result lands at 2.9 Ang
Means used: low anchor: 11.8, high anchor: 10.9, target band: 10.8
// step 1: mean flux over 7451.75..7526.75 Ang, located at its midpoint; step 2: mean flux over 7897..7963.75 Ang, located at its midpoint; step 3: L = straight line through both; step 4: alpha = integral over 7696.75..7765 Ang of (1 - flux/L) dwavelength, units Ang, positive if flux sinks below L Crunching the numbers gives 1.9 Ang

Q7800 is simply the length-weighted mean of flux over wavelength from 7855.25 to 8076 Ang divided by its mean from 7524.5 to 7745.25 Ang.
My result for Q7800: 0.96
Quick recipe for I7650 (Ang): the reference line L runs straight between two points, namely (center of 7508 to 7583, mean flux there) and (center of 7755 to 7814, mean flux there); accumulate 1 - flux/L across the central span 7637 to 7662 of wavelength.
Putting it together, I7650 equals 1.32 Ang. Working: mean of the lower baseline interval 12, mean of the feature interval 10.9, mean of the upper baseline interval 10.8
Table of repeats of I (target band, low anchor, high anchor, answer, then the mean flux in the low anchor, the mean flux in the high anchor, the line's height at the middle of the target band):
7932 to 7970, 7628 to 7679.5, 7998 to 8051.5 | 0.028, 10.8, 10.6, 10.7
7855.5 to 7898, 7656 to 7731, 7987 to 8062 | -0.048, 10.6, 10.7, 10.7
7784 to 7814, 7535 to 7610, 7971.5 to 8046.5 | 0.036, 11.7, 10.5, 11.1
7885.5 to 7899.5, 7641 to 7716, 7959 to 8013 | -0.144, 10.7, 10.4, 10.5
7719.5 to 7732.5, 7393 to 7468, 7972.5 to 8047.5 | 0.043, 11.4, 10.5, 11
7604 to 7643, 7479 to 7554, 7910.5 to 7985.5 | 0.050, 11.8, 10.4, 11.5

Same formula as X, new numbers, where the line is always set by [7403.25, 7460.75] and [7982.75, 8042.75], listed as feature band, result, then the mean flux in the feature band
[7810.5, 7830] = 0.34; 10.6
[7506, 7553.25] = -2.96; 12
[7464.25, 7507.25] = -1.15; 11.7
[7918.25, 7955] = 1.05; 10.4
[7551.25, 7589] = -2.16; 11.9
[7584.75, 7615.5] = 0.14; 11.1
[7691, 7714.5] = 0.72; 10.7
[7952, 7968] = 0.35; 10.4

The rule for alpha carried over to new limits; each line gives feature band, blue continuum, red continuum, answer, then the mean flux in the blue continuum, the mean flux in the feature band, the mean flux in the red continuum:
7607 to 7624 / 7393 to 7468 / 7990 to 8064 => 0.31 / 11.4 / 11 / 10.7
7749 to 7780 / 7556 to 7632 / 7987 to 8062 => 0.71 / 11.4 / 10.9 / 10.7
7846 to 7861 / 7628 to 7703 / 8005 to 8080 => 0.21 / 10.8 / 10.7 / 10.9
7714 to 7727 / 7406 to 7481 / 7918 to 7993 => 0.58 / 11.5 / 10.4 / 10.4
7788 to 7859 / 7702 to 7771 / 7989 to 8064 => 0.70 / 10.8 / 10.7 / 10.7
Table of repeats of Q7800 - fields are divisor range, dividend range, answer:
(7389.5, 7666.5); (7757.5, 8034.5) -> 0.93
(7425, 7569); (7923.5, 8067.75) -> 0.90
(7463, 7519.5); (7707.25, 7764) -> 0.91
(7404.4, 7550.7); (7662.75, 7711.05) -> 0.92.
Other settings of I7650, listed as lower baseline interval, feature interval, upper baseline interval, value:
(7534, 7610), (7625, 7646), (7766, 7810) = 1.1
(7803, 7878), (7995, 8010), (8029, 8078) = 0.9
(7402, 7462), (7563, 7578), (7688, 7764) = -1.2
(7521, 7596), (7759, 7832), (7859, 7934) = 2.2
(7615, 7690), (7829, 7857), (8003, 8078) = 0.8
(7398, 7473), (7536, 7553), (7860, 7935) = -1.1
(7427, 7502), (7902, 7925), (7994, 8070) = 1.3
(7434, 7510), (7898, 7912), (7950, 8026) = 0.2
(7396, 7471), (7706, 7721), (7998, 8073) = 0.9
